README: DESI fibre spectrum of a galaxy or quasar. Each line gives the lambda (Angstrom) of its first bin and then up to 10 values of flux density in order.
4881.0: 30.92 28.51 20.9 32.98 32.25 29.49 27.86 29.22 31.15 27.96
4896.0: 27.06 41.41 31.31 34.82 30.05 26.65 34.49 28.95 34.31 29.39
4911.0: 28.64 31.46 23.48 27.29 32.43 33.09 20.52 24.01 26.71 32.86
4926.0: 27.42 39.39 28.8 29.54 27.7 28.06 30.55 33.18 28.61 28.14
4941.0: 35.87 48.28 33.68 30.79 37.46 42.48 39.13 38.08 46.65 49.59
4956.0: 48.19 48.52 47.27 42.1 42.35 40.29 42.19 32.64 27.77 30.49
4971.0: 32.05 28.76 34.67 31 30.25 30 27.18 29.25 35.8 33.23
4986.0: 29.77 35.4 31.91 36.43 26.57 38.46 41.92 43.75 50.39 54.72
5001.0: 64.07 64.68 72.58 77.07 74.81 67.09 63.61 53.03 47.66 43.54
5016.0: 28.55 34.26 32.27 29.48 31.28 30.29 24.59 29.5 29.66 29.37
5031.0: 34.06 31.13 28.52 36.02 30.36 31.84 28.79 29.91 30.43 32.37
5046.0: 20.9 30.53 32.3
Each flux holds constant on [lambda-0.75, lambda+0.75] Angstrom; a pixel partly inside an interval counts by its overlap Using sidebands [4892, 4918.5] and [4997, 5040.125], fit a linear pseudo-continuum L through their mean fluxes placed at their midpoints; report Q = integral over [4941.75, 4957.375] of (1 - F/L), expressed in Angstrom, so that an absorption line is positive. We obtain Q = -2.6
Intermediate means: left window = 30.7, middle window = 41.7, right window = 43.4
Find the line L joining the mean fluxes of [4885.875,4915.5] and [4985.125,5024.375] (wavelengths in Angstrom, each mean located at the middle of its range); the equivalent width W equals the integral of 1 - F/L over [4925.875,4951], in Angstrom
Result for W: 1.8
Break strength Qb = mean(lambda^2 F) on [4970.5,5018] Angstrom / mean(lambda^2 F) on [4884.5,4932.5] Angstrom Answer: 1.50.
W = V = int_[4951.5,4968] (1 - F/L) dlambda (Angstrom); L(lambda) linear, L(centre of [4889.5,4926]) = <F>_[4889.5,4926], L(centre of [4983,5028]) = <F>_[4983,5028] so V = -2.50 Angstrom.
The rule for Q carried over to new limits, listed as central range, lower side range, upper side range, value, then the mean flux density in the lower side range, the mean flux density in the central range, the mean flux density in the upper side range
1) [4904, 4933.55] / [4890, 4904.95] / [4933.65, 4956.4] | 3.93 Angstrom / 31.1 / 29.4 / 37.6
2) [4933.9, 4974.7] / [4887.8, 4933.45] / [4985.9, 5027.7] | -1.12 Angstrom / 29.9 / 37.7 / 45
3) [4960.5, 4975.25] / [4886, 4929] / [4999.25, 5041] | 0.80 Angstrom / 30.1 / 34.8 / 42.7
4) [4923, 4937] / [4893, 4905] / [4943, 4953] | 1.97 Angstrom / 31.5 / 30.6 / 37.9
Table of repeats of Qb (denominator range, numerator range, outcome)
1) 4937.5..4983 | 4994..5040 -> 1.20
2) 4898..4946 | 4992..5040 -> 1.45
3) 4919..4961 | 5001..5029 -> 1.35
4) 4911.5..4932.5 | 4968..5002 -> 1.29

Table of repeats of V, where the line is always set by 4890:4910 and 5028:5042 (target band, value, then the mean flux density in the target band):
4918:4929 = 0.8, 29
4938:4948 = -1.3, 35.3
